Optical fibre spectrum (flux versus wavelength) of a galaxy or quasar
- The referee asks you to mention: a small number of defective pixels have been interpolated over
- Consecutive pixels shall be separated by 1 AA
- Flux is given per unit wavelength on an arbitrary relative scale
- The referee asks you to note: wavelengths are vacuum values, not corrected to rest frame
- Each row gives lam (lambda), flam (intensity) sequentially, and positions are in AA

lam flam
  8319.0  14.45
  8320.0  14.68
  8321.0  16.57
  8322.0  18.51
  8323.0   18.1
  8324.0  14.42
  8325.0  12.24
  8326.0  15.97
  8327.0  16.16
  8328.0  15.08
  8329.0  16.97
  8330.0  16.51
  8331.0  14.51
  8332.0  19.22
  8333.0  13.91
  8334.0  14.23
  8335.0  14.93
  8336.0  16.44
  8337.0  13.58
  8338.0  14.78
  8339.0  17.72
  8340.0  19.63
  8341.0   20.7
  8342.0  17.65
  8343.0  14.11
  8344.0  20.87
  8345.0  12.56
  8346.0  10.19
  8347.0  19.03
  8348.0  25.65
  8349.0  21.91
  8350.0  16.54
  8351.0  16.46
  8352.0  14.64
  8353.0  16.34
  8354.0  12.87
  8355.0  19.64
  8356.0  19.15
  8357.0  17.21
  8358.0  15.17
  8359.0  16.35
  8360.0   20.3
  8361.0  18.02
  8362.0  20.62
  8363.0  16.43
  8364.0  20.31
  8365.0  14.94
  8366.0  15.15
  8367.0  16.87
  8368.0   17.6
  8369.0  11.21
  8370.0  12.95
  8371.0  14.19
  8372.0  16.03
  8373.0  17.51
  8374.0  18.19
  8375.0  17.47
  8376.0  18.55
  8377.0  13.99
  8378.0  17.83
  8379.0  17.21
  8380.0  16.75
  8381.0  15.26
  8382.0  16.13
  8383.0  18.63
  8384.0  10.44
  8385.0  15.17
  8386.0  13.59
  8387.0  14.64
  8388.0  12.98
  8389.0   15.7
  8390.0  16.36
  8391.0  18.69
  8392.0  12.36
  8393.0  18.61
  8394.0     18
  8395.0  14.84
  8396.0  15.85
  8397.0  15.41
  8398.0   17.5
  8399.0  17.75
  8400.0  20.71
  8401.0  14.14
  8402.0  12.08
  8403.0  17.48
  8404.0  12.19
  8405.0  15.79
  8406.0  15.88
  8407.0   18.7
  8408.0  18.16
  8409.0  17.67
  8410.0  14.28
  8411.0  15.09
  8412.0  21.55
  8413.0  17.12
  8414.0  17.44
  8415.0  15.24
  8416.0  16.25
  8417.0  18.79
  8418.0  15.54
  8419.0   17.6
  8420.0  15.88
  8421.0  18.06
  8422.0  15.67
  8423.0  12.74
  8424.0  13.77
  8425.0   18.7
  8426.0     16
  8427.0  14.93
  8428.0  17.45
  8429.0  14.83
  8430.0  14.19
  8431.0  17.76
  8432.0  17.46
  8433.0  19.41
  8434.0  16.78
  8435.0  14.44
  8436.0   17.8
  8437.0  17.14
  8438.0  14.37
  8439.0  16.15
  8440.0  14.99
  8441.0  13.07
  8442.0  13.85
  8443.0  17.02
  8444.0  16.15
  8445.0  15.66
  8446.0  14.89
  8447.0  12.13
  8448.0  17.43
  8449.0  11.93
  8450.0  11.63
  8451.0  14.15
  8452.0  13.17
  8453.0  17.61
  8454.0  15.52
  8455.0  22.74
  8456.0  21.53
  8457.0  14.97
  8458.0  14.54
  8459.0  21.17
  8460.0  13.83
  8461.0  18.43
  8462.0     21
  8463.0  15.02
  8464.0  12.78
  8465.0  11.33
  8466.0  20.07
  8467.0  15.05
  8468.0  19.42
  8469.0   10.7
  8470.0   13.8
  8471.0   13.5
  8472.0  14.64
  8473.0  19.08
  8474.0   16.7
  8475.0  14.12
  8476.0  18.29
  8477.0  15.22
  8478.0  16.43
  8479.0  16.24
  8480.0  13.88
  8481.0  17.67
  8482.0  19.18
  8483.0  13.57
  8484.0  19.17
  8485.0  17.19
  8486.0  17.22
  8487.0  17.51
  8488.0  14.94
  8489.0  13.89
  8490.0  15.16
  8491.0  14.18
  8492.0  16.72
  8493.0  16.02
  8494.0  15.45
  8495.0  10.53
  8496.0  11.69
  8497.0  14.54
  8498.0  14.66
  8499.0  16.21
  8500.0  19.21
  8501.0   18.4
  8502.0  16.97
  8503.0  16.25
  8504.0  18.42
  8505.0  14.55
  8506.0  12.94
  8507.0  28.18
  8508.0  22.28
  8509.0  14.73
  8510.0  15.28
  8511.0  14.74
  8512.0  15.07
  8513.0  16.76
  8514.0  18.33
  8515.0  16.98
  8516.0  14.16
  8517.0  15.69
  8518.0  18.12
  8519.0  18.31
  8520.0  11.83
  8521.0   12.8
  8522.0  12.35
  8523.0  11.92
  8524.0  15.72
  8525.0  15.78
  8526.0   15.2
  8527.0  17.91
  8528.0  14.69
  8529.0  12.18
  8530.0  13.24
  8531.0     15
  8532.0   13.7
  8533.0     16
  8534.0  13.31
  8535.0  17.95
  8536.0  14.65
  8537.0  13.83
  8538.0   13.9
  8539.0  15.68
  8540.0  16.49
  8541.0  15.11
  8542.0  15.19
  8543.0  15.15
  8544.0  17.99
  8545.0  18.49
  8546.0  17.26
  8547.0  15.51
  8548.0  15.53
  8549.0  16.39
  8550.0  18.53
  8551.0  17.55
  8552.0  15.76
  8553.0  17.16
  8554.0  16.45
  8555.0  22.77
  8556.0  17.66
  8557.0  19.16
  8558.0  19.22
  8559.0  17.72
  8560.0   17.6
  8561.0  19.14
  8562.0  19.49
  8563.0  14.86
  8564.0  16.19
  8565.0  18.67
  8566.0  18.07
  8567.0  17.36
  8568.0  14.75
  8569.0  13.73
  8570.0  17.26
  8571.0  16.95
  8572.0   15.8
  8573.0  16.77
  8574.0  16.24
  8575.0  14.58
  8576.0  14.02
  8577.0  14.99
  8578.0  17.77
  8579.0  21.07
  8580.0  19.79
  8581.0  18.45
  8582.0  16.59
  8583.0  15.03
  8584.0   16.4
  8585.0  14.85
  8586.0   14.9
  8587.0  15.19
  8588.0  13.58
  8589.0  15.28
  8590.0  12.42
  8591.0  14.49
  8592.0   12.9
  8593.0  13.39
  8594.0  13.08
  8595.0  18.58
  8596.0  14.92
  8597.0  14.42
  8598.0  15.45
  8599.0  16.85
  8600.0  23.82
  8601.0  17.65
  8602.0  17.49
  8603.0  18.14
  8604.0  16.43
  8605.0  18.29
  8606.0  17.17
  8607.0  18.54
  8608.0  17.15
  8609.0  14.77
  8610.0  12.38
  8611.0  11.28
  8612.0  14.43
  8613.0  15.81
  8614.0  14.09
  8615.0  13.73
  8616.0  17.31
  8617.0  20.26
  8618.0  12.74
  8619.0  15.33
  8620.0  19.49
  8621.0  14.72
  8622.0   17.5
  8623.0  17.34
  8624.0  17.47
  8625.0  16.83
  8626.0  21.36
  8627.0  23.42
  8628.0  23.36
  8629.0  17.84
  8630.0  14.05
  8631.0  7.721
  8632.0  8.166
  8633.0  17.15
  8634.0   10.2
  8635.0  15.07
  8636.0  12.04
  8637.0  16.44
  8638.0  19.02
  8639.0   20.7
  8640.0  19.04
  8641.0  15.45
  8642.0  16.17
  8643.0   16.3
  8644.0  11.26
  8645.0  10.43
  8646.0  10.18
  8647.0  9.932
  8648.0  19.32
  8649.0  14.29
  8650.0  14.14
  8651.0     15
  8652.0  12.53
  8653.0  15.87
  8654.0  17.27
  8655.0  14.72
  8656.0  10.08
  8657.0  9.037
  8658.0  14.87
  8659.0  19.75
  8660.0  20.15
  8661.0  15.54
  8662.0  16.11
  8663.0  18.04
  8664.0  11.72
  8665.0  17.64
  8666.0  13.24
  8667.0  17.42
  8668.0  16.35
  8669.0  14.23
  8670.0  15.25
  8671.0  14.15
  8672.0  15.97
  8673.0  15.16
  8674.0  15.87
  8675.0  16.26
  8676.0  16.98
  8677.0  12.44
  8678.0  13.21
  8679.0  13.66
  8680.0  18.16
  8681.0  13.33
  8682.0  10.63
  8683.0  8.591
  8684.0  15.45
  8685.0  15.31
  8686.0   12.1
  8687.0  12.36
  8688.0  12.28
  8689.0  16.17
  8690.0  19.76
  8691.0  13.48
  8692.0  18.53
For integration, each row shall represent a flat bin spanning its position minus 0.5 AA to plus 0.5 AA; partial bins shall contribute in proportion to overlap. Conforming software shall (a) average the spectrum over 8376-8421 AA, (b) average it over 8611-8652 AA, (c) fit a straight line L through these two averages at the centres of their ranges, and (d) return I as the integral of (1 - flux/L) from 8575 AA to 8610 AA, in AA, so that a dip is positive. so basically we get -1.3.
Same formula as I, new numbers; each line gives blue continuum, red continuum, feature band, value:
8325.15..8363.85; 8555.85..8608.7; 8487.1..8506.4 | 1.5 AA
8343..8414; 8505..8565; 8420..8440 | 0.3 AA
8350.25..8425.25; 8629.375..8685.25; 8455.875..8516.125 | -2.0 AA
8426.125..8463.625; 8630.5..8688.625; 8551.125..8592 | -4.1 AA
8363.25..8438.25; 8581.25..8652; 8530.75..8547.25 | 0.2 AA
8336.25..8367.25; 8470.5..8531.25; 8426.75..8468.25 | 0.9 AA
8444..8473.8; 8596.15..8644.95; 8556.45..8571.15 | -1.2 AA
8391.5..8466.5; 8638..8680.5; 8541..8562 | -2.5 AA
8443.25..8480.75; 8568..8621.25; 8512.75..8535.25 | 1.2 AA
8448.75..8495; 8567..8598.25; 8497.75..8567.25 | -2.9 AA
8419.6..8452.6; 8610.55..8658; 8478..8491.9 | -0.7 AA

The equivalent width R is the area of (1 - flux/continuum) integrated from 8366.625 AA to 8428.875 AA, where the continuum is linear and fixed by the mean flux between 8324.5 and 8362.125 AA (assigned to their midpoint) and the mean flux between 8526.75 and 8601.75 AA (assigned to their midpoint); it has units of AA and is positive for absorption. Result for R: 2.0 AA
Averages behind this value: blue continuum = 16.7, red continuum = 16.3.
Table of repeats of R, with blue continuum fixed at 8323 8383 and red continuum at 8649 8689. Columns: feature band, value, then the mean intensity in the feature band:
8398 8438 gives -0.7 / 16.5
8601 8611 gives -1.0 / 16.5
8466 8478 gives 0.1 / 15.7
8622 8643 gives -2.2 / 16.5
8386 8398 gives 0.4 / 15.7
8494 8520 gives -1.3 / 16.4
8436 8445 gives 0.3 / 15.5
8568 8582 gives -1.3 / 16.6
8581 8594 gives 0.4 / 14.7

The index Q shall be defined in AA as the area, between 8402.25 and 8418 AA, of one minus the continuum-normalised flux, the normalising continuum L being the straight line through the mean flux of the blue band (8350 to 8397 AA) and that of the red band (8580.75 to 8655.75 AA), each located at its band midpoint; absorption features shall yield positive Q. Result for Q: -0.5 AA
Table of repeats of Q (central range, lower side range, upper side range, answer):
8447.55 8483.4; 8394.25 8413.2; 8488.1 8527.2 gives 0.1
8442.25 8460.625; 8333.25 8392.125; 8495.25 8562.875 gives 0.5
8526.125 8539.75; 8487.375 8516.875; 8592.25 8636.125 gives 1.1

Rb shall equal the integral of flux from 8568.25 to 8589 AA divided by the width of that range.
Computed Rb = 16.2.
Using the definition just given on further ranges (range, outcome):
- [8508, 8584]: 16.3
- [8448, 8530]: 15.9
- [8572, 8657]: 15.7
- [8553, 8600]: 16.5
